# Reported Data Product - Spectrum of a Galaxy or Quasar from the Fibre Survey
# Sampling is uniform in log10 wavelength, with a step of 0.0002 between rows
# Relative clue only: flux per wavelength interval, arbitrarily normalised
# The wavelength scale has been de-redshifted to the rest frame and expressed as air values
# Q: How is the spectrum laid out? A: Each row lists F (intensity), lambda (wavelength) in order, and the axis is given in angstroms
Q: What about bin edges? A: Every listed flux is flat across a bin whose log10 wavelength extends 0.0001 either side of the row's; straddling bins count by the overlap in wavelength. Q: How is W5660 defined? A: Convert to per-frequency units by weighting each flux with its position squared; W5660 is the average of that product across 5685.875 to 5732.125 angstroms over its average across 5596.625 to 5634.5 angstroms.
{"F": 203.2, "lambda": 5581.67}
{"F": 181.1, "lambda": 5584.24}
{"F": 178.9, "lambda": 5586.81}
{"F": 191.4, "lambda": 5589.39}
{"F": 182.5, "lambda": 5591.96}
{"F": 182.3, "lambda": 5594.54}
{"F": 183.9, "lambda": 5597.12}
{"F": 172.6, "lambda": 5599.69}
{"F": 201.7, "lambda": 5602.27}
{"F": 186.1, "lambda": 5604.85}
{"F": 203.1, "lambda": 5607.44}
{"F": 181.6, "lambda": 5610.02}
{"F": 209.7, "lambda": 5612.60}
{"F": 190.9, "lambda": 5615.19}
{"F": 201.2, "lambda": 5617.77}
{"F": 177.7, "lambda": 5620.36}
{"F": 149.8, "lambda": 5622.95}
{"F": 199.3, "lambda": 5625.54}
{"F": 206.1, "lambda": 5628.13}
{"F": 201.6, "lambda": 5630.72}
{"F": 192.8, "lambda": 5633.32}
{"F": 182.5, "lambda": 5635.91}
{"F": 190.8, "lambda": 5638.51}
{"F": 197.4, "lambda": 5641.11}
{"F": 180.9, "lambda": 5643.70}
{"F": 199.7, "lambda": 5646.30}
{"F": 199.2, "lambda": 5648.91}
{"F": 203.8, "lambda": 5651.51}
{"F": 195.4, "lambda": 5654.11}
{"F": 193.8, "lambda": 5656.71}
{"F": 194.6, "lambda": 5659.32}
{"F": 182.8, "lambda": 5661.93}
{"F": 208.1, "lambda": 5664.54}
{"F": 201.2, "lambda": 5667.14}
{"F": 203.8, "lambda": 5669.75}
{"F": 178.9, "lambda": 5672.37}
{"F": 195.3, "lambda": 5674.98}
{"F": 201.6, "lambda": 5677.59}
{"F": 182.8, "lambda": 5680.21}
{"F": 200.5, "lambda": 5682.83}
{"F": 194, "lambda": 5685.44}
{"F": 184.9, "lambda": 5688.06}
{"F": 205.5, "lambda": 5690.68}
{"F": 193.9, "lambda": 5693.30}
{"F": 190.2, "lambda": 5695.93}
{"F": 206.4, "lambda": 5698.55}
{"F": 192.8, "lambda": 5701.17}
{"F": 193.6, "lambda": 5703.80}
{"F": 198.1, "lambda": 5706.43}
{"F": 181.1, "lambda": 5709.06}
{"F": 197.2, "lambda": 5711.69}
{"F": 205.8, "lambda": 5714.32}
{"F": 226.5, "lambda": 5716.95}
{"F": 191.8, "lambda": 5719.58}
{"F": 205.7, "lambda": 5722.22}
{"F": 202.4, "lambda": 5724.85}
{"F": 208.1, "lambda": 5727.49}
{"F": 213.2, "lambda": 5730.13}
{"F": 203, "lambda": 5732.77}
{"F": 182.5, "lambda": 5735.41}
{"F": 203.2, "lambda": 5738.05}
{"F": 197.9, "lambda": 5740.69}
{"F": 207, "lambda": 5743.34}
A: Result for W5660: 1.08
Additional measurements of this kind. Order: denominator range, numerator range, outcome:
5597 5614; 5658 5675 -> 1.04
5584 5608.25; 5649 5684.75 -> 1.08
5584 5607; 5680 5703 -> 1.09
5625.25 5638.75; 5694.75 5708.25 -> 1.03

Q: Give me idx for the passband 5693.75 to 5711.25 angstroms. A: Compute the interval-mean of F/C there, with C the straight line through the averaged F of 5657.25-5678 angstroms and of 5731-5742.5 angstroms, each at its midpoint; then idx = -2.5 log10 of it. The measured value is 0.02 mag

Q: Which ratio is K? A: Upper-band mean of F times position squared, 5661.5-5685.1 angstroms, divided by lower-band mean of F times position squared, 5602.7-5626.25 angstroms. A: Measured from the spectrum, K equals 1.1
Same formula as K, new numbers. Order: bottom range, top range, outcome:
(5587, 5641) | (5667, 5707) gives 1.06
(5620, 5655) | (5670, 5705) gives 1.03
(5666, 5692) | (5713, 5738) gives 1.07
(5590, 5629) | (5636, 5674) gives 1.05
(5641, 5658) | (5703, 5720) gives 1.04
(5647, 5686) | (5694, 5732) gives 1.04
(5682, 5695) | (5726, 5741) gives 1.05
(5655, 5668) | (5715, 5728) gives 1.08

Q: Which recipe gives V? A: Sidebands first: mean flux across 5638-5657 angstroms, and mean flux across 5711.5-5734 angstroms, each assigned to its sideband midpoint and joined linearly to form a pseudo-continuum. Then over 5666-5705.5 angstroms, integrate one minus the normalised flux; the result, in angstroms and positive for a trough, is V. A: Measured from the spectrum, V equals 1.2 angstroms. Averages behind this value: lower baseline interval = 195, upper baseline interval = 206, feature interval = 195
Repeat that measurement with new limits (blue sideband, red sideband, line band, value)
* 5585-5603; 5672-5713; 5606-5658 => -1.4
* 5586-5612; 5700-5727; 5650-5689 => 0.0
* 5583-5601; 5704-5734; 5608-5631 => -0.6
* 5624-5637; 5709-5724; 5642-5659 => 0.2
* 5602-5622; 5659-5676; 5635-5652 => 0.1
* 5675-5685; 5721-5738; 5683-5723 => 0.1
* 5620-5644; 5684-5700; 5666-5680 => -0.1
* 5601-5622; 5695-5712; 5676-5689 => 0.1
